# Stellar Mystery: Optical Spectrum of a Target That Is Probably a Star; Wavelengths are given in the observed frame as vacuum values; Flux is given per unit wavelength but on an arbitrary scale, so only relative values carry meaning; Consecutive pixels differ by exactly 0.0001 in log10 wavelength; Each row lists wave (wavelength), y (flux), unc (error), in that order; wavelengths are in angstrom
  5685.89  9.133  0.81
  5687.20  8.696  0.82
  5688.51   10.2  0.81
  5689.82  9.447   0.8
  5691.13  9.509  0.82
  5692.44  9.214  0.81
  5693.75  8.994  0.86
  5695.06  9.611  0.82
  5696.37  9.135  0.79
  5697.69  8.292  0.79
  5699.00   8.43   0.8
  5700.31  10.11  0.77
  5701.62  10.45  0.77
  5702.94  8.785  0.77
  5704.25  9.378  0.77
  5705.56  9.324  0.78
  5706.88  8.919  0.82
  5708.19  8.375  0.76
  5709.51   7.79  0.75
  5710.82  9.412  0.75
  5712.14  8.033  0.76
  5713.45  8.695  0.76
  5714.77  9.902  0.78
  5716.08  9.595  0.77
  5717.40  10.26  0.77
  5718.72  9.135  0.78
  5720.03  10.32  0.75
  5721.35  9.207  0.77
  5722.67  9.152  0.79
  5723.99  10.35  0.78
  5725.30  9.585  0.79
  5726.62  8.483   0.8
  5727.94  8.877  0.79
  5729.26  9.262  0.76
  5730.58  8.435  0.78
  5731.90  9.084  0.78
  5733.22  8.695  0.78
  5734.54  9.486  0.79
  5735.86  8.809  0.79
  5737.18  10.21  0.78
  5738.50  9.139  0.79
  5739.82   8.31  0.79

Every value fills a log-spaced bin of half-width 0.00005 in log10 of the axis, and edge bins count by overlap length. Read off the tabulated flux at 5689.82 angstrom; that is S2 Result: 9.447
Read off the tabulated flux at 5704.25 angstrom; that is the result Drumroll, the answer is 9.378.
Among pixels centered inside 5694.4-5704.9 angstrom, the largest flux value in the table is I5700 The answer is 10.45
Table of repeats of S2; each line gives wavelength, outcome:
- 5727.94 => 8.877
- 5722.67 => 9.152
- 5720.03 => 10.32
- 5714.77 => 9.902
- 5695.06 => 9.611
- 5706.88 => 8.919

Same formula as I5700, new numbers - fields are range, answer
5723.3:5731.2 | 10.35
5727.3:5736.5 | 9.486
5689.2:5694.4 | 9.509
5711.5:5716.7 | 9.902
